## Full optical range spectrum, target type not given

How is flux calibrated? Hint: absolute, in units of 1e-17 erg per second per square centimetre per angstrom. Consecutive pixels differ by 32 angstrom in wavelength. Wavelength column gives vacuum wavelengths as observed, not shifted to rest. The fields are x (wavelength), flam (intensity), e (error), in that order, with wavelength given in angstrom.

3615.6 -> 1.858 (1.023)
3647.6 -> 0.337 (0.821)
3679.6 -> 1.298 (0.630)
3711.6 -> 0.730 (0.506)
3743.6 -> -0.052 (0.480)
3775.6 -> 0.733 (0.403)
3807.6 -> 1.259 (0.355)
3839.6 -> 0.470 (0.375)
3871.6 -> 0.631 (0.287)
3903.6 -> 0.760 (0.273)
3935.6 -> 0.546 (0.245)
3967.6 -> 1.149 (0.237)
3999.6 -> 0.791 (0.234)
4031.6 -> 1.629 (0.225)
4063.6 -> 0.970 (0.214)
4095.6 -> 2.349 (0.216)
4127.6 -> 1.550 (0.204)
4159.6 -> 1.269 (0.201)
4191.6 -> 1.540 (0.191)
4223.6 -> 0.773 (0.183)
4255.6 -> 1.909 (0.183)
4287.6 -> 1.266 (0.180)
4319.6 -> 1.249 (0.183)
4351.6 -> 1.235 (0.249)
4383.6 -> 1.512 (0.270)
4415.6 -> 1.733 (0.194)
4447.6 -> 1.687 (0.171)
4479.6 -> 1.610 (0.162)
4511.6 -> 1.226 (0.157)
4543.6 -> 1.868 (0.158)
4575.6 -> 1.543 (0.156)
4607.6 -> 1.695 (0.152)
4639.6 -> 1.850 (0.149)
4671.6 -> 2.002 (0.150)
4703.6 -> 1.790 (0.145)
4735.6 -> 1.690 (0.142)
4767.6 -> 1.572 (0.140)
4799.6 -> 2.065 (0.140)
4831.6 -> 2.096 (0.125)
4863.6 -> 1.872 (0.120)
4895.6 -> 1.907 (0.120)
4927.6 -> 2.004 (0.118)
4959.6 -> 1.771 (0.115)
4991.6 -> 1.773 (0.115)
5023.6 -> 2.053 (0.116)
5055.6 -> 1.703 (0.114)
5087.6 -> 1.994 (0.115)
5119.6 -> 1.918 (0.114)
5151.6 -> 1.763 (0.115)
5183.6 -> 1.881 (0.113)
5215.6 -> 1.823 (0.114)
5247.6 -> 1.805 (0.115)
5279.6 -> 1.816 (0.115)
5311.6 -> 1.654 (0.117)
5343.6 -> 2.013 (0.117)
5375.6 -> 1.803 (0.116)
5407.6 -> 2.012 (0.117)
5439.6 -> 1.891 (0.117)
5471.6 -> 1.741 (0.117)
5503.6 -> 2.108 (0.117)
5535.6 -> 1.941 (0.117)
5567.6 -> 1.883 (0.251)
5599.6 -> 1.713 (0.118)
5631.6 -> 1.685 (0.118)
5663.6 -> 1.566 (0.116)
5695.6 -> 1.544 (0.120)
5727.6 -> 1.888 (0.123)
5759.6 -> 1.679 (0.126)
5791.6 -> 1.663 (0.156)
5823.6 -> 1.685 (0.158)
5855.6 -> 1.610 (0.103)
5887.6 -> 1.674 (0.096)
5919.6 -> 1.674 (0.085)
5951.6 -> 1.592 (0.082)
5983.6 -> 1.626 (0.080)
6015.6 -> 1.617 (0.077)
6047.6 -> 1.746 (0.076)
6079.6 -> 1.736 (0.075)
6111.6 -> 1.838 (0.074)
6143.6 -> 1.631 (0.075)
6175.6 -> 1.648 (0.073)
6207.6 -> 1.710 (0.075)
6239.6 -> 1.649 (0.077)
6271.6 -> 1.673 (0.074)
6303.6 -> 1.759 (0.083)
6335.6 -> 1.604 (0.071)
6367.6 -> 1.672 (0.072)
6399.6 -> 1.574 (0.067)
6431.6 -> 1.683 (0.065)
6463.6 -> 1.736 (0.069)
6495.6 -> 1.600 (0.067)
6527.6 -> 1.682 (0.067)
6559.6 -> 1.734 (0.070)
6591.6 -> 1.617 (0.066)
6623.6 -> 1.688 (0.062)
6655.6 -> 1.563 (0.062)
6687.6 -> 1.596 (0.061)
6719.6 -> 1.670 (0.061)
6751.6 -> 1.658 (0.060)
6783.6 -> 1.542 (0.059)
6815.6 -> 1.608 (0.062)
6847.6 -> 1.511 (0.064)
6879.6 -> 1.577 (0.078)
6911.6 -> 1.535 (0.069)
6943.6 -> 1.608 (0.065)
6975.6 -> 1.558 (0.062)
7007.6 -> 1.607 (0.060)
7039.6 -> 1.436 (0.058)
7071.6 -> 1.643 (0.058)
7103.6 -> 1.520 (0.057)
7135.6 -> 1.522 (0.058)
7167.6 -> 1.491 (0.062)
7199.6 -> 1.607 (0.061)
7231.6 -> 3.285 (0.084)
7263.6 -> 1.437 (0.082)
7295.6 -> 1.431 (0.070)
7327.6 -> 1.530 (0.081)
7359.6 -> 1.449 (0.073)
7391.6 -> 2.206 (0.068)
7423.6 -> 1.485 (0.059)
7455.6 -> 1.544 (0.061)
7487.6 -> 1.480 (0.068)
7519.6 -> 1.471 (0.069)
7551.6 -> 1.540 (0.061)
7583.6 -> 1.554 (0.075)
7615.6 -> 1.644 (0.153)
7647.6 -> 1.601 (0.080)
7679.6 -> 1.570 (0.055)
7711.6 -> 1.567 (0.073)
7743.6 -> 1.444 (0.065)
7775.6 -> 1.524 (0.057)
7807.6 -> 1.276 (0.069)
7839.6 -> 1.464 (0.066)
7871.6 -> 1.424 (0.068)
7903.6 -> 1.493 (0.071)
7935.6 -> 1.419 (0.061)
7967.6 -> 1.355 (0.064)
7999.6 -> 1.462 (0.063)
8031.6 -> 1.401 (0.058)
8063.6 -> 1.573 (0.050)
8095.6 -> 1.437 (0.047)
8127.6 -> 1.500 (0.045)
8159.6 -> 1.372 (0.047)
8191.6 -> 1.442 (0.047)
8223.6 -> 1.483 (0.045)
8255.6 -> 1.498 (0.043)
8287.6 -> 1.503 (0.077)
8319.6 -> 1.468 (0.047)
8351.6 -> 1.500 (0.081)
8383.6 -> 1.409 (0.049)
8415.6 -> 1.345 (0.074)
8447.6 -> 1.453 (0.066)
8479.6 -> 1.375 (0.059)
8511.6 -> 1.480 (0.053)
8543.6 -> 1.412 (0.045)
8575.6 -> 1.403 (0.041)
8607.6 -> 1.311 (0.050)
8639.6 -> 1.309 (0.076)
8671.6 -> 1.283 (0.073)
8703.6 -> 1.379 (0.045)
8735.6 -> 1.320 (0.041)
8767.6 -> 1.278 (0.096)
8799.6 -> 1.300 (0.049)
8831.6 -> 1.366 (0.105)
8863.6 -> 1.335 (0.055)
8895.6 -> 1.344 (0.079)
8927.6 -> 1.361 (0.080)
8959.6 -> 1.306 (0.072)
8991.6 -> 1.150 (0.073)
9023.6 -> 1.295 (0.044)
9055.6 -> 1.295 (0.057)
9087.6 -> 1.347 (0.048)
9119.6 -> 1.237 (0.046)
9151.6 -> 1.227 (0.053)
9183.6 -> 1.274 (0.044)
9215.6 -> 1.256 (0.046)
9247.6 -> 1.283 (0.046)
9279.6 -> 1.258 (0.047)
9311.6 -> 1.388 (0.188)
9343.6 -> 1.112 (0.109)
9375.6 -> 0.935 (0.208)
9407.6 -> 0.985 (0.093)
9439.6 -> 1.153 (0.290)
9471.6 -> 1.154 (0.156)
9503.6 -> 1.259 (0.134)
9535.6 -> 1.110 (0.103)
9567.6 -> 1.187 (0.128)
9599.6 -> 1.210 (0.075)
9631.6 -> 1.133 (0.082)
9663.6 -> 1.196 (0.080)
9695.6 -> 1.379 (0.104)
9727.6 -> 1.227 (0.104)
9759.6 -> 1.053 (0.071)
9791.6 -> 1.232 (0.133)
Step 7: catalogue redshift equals 0.100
